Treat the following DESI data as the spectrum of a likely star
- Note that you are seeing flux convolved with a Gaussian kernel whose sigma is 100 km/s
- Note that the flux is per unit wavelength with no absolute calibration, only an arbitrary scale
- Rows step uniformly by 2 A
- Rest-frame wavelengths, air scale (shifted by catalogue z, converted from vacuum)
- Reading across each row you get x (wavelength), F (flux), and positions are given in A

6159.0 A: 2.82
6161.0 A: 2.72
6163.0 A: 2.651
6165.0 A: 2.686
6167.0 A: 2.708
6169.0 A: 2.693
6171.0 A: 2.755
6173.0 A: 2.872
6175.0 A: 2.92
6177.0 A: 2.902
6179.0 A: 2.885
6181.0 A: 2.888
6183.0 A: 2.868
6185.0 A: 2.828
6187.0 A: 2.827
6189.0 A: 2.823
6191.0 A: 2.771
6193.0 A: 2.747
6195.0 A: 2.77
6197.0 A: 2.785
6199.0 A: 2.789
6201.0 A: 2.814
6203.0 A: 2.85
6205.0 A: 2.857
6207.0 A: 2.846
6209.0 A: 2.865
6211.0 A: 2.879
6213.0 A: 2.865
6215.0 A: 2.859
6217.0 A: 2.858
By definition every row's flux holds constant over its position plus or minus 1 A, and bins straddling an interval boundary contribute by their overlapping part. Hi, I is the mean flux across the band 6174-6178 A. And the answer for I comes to 2.91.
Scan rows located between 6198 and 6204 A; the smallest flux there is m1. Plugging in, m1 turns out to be 2.789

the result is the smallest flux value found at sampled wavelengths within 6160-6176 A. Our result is 2.651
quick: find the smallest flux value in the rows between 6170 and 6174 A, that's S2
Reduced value 2.755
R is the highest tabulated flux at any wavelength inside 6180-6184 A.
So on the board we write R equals 2.888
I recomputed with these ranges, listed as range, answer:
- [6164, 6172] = 2.71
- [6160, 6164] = 2.69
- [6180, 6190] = 2.85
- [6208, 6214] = 2.87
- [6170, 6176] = 2.85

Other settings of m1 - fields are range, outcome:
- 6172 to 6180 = 2.872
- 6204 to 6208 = 2.846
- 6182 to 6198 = 2.747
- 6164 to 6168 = 2.686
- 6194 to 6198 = 2.77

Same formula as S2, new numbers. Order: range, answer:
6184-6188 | 2.827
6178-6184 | 2.868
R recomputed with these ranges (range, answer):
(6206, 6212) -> 2.879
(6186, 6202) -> 2.827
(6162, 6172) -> 2.755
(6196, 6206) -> 2.857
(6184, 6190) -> 2.828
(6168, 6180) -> 2.92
